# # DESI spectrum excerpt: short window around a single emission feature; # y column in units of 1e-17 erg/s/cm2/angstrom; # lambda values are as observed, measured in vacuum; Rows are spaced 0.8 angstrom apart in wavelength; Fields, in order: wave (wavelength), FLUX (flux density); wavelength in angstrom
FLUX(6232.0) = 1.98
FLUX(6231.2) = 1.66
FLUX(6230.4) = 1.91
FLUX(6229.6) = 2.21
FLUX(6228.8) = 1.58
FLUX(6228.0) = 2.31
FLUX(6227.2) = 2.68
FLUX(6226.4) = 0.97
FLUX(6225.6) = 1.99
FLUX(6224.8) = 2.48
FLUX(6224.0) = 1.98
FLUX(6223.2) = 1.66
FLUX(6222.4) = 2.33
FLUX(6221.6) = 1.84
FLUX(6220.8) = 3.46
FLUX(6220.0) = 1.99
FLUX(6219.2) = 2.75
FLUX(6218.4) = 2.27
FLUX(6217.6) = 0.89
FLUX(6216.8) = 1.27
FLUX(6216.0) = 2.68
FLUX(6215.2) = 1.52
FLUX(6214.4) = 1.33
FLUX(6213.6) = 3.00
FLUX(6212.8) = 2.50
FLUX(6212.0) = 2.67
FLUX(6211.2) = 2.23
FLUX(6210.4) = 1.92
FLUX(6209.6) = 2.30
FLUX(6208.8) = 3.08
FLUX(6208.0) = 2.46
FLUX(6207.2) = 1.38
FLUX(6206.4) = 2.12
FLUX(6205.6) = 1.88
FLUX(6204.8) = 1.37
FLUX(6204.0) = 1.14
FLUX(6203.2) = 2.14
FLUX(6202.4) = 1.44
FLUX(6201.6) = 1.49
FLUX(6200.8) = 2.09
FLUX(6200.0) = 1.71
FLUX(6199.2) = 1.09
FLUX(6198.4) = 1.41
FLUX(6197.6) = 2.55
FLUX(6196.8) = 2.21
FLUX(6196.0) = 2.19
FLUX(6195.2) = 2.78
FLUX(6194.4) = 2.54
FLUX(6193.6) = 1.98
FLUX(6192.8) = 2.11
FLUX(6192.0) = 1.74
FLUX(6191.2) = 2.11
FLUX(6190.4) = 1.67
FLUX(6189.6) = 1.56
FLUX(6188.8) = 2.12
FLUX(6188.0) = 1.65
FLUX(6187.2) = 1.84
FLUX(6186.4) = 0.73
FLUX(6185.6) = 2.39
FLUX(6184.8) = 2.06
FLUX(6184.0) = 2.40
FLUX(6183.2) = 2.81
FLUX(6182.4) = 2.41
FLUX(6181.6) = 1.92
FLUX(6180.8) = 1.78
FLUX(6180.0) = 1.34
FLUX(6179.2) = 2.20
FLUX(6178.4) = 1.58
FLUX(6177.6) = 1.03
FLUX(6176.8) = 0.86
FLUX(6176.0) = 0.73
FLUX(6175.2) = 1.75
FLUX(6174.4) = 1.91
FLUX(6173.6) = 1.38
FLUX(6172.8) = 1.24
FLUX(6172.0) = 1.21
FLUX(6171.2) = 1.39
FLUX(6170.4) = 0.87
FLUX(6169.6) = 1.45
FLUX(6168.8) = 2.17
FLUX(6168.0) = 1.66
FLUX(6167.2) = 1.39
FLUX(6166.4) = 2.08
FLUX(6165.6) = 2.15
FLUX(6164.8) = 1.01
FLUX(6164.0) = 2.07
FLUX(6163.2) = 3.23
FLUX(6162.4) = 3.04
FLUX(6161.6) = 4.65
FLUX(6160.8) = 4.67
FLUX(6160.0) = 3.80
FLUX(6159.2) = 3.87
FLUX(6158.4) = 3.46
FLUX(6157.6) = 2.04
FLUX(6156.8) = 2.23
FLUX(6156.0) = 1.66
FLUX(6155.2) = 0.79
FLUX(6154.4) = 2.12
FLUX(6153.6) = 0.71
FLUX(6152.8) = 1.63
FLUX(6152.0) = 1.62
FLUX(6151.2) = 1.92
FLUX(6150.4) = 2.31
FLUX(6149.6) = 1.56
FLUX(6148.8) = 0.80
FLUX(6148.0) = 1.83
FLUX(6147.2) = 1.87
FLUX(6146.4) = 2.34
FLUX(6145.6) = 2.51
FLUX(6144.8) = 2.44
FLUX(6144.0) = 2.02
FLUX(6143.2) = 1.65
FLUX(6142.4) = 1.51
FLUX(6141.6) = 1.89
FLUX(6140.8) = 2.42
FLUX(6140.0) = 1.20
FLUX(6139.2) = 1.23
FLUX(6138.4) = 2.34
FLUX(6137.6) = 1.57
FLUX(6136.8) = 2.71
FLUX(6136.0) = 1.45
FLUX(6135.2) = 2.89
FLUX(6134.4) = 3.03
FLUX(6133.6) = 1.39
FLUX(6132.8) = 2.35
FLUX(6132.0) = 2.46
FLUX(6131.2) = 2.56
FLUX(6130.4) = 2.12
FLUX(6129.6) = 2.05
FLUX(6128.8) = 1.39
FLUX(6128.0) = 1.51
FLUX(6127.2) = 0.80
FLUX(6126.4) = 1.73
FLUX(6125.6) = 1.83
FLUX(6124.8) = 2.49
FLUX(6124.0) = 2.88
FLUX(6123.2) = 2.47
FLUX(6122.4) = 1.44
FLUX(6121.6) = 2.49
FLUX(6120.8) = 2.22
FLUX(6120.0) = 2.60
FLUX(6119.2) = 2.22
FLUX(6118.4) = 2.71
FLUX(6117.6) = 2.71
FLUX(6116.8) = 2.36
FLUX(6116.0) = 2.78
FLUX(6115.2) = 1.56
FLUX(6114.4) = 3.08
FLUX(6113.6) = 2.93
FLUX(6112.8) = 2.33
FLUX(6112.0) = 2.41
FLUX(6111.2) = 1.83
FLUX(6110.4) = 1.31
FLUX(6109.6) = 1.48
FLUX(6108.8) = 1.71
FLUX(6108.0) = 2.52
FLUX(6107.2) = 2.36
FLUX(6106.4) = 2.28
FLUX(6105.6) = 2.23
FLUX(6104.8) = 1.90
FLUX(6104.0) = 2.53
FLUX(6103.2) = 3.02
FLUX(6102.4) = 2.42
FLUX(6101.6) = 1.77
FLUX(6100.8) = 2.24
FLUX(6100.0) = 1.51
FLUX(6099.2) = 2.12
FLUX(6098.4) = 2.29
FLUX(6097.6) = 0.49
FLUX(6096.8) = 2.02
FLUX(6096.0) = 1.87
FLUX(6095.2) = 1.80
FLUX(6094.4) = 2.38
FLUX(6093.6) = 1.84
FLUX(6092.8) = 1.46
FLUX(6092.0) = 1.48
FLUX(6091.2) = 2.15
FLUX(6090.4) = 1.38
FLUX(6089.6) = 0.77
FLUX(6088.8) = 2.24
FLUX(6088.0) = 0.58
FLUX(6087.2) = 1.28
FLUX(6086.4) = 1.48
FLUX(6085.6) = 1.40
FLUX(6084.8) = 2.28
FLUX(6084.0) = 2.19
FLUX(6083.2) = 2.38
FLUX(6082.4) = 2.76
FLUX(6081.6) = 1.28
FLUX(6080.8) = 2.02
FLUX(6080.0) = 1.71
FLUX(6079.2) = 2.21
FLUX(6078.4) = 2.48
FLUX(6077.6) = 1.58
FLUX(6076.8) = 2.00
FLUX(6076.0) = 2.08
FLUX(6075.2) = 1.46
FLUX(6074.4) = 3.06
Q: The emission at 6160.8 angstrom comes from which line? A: H-beta 4861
